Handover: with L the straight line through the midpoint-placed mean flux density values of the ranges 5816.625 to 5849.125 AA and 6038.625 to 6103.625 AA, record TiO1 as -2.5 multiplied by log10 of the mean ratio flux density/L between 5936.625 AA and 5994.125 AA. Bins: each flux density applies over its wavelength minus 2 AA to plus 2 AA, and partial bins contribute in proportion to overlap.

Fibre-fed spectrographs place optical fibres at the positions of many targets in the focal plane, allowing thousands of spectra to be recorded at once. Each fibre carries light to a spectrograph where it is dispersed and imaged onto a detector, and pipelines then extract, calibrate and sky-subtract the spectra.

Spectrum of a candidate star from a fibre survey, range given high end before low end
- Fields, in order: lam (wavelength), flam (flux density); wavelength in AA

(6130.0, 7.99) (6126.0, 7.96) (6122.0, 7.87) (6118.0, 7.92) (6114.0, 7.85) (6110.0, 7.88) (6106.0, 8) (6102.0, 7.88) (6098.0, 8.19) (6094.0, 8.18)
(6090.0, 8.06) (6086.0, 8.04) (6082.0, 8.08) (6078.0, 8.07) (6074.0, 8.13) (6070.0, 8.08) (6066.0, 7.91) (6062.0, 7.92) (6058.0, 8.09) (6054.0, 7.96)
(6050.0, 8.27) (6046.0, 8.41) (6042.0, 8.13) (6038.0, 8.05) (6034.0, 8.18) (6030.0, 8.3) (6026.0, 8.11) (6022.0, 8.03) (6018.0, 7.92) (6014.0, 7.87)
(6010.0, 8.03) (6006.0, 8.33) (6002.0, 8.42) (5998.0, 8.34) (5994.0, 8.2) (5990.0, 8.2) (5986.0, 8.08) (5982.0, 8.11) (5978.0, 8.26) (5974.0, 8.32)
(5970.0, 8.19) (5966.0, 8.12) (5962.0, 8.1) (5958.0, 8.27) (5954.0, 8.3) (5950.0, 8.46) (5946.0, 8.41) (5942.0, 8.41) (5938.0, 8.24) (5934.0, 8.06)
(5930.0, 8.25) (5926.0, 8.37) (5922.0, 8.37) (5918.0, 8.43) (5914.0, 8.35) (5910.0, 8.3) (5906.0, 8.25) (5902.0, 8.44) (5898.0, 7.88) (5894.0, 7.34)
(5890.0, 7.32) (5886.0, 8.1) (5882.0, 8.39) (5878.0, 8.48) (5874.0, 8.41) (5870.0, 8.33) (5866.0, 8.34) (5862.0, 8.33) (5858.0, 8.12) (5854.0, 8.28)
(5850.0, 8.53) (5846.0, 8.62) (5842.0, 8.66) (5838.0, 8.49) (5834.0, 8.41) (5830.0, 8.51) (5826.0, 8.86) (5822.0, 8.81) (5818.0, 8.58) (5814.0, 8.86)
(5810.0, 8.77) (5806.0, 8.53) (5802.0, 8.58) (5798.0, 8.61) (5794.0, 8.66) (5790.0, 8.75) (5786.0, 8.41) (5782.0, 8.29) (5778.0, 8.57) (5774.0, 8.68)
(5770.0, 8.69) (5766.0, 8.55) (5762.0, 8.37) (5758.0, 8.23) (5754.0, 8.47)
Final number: 0.01 mag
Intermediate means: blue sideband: 8.62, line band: 8.25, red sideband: 8.09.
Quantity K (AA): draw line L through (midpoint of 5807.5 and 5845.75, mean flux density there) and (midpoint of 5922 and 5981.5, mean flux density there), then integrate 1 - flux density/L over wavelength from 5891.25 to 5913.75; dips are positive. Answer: 1.0 AA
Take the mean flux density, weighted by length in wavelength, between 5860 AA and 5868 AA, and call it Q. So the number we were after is 8.34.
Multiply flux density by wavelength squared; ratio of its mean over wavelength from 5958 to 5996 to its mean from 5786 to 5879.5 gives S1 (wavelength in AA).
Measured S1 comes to 1.01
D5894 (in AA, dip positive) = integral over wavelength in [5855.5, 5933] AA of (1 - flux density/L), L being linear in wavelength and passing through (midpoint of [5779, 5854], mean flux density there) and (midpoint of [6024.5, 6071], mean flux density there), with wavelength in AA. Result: 2.2 AA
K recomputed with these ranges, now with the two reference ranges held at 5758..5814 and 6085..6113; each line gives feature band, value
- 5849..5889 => 0.6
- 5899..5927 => 0.0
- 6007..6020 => 0.3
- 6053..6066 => 0.2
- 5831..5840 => 0.0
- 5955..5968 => 0.1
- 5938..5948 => -0.1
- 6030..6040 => 0.0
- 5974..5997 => 0.1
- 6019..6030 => 0.1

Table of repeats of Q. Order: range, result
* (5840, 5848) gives 8.64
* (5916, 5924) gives 8.4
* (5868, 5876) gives 8.37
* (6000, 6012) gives 8.26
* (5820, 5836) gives 8.65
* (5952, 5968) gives 8.2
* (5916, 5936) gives 8.3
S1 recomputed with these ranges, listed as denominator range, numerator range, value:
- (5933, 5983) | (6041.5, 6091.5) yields 1.02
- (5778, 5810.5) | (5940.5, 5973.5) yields 1.02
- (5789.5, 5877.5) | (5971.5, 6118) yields 1.02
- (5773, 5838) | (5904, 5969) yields 1.01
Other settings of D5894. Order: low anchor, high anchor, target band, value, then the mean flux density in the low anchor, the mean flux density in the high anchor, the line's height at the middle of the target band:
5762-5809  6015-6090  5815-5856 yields -0.5 AA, 8.57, 8.09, 8.48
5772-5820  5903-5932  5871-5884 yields 0.0 AA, 8.61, 8.34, 8.42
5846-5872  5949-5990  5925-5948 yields -0.1 AA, 8.34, 8.21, 8.25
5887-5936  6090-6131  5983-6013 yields -0.6 AA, 8.11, 7.98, 8.05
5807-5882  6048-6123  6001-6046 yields 0.1 AA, 8.52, 8.02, 8.15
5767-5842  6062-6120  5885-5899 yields 1.4 AA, 8.61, 8.02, 8.43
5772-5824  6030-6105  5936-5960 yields -0.1 AA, 8.62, 8.09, 8.33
